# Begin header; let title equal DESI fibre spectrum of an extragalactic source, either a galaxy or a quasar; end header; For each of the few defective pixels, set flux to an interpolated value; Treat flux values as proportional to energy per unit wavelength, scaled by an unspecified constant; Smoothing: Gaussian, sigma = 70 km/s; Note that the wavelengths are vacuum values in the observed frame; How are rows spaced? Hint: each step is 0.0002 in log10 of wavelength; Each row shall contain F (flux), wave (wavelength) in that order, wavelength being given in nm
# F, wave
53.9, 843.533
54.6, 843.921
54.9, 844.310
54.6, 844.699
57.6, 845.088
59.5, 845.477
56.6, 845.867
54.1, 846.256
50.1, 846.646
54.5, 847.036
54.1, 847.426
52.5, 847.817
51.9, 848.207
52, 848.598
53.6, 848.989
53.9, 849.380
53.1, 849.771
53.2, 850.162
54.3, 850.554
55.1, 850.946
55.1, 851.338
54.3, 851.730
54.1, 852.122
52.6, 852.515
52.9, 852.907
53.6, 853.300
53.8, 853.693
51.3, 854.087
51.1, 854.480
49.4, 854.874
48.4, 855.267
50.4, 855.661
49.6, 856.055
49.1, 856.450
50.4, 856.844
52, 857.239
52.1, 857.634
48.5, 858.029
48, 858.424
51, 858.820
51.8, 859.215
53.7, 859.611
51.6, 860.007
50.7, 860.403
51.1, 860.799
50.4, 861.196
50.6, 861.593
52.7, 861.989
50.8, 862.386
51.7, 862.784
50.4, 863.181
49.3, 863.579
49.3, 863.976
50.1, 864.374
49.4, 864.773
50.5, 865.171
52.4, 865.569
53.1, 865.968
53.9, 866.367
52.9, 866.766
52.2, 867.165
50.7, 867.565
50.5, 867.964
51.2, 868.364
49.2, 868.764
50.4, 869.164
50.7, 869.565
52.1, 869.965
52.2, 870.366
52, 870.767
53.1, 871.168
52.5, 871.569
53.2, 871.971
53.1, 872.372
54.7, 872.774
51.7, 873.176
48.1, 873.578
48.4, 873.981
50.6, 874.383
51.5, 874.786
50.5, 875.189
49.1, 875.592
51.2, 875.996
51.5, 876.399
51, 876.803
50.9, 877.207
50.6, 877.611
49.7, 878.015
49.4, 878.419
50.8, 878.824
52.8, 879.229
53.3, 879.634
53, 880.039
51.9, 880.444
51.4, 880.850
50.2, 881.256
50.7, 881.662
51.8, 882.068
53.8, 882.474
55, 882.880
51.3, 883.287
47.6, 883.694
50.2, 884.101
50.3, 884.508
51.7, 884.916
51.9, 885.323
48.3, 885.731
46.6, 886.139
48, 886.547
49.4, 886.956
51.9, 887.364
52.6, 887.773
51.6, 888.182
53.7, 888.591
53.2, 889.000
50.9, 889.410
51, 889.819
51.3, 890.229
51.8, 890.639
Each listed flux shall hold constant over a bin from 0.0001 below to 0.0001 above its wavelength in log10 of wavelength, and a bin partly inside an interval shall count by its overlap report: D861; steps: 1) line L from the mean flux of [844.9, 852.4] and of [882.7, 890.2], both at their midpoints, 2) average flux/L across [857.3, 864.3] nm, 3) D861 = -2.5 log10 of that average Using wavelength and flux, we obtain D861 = 0.05 mag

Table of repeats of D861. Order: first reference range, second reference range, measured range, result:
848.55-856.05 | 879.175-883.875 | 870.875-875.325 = 0.01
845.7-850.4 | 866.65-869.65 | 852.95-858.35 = 0.03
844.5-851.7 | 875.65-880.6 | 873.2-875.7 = 0.04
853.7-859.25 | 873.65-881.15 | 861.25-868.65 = -0.01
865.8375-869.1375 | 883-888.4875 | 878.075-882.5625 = -0.02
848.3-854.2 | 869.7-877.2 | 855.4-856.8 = 0.07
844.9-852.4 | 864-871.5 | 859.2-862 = 0.02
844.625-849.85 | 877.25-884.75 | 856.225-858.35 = 0.06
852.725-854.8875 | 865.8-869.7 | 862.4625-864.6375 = 0.03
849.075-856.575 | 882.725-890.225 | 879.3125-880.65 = -0.03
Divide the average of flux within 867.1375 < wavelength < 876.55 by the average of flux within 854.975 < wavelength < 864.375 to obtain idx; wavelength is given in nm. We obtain 1.01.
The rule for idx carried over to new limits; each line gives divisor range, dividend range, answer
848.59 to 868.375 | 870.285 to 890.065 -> 0.99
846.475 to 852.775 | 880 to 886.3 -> 0.95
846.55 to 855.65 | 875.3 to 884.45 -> 0.97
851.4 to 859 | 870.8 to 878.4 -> 1.00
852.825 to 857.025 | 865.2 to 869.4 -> 1.01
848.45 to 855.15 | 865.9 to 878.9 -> 0.97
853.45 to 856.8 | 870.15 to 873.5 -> 1.04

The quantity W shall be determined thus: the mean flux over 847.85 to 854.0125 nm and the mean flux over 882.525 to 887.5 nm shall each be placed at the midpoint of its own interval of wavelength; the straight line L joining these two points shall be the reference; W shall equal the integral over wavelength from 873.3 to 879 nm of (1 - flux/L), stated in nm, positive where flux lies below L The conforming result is 0.10 nm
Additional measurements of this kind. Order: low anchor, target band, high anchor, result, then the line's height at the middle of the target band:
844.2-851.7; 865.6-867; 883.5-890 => -0.02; 52.5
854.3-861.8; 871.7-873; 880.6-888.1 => -0.08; 50.6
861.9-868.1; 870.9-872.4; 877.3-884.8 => -0.05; 51.3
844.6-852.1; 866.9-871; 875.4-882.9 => 0.09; 52.3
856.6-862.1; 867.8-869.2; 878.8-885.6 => 0.03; 51.2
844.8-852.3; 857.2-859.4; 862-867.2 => 0.08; 52.4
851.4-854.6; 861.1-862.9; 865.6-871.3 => 0.04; 52.3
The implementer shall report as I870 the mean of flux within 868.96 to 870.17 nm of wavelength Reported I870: 51.1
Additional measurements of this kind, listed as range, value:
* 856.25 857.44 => 50.5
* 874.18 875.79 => 50.4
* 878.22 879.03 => 50.1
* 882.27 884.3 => 51.6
